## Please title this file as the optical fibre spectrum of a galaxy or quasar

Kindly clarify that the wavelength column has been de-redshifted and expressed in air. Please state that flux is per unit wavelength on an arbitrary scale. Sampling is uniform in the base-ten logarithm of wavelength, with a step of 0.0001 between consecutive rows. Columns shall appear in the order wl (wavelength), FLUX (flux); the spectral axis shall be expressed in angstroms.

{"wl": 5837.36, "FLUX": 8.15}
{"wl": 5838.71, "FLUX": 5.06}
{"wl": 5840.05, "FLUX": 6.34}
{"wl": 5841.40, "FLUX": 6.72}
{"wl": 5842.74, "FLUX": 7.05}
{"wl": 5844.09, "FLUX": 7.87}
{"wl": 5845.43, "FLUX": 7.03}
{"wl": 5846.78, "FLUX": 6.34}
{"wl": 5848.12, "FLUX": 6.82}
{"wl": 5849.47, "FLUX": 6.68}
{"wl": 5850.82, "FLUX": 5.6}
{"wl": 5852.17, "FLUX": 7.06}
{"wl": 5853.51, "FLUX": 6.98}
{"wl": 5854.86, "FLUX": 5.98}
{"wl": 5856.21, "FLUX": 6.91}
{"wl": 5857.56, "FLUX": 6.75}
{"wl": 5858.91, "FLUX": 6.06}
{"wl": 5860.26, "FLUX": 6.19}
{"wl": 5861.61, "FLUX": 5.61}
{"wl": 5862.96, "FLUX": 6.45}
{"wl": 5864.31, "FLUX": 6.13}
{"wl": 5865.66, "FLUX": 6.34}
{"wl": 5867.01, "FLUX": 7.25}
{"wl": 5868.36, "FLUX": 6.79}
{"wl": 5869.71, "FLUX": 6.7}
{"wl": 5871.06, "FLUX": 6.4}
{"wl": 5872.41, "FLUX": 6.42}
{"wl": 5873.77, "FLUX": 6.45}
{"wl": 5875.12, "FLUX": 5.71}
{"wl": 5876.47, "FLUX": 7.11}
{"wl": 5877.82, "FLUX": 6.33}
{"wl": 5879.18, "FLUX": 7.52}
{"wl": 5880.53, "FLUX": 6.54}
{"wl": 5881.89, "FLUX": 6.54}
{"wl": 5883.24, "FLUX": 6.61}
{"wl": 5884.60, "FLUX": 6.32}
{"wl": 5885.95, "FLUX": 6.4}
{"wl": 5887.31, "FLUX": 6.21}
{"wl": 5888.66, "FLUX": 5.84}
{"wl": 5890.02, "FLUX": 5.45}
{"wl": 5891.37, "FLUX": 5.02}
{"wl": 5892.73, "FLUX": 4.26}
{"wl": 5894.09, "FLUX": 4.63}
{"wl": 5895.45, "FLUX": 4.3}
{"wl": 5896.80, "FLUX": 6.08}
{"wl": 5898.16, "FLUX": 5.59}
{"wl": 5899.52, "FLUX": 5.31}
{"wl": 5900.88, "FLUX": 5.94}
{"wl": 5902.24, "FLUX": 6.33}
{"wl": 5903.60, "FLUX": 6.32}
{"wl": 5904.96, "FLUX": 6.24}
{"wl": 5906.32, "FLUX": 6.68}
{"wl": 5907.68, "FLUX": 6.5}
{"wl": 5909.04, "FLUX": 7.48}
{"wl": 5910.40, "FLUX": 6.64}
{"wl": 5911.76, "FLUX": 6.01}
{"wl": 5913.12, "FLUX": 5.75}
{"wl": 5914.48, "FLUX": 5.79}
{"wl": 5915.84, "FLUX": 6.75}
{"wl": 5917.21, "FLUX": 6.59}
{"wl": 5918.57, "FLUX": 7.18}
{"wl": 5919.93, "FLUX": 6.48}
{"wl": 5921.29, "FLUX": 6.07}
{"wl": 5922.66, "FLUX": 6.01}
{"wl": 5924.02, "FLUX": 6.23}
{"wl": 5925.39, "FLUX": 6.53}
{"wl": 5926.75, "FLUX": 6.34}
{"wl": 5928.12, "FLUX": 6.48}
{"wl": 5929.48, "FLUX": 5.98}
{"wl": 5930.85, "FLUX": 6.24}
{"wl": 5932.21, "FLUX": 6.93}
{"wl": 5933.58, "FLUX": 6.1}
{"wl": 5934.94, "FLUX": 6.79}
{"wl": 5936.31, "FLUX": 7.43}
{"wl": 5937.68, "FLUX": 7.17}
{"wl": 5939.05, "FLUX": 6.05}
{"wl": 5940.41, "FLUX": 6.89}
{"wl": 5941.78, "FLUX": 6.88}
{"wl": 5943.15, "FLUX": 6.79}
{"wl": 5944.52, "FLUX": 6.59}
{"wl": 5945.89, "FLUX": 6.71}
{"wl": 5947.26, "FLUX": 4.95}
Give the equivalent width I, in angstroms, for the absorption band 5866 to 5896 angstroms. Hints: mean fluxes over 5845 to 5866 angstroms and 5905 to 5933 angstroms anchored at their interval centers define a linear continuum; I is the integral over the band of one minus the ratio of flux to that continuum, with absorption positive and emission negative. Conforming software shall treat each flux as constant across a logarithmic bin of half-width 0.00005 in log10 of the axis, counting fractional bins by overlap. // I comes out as 1.4 angstroms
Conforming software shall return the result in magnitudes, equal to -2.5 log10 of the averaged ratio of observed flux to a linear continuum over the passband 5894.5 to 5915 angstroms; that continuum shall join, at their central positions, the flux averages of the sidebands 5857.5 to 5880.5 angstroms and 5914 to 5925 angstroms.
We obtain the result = 0.07 mag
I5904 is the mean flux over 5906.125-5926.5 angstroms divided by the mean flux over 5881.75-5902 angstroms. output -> 1.1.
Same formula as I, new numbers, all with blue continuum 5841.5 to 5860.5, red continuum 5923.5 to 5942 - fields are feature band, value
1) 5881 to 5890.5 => 0.59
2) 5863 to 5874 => 0.16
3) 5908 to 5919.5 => 0.13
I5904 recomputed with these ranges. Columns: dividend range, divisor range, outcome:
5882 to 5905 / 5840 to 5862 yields 0.86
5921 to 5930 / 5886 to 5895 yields 1.18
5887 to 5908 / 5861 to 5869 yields 0.88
